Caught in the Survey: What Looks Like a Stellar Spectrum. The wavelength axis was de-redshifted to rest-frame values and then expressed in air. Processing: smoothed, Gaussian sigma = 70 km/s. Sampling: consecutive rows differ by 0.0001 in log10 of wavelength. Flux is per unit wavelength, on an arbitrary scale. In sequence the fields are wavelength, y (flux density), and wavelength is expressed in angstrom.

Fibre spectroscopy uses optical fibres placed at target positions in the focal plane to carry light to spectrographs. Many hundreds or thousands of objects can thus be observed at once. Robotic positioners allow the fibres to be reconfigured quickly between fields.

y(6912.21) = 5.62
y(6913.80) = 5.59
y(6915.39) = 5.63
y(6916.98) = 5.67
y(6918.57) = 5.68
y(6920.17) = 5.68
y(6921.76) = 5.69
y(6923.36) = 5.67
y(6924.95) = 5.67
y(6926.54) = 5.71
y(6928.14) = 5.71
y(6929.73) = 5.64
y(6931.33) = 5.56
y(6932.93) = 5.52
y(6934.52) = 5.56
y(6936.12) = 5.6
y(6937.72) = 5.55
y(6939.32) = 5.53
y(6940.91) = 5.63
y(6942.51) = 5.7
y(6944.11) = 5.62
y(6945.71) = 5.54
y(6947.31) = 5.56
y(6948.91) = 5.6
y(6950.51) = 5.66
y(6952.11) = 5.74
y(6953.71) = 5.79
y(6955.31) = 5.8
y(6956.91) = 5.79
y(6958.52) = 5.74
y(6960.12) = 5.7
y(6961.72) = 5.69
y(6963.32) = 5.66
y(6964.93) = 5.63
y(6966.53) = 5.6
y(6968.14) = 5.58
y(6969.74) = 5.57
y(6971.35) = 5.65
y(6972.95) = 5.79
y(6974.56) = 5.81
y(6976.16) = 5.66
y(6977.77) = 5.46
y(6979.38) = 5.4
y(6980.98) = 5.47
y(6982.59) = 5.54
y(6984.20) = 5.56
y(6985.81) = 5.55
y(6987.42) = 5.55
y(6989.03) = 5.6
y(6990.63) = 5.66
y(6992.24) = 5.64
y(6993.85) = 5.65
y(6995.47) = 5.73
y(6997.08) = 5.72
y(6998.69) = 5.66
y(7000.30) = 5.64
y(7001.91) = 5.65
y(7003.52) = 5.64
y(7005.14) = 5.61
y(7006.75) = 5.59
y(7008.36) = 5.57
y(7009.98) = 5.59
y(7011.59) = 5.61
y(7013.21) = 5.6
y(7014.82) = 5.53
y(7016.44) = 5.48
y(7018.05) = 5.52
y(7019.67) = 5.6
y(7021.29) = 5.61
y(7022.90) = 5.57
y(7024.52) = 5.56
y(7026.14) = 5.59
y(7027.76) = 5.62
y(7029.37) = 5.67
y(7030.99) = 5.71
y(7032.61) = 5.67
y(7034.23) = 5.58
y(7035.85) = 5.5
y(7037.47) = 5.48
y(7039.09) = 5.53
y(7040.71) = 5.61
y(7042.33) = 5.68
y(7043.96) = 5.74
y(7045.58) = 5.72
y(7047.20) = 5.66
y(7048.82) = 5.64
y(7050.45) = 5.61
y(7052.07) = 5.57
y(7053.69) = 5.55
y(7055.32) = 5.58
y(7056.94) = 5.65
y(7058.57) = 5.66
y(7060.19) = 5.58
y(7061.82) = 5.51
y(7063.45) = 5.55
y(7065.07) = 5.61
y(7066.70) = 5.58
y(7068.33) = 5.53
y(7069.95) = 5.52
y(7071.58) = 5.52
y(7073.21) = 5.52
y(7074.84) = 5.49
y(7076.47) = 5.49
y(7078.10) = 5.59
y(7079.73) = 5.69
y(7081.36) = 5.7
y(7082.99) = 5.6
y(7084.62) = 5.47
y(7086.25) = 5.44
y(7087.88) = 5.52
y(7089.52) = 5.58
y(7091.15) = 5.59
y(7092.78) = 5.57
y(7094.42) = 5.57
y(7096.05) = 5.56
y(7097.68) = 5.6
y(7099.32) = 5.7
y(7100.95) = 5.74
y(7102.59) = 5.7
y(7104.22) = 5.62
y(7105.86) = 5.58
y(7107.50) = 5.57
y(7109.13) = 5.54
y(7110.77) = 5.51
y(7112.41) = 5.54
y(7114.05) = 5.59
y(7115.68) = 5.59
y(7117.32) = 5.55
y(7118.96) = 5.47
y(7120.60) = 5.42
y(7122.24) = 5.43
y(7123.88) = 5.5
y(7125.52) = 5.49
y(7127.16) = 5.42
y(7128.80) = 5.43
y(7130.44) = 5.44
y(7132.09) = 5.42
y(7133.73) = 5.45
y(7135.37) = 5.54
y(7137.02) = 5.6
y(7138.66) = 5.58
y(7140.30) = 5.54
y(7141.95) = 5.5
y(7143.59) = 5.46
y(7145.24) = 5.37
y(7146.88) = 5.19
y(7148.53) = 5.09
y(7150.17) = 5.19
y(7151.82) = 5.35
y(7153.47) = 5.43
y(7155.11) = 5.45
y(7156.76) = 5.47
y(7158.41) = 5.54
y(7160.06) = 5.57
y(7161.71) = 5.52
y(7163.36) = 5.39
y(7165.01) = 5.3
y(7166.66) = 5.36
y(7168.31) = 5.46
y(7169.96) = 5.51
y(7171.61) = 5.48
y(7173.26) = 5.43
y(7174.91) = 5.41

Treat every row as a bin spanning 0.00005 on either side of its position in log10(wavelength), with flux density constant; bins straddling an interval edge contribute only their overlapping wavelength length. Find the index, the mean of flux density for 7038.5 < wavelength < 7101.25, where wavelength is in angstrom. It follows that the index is 5.59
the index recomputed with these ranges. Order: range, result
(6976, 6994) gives 5.56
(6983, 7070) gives 5.6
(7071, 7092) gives 5.55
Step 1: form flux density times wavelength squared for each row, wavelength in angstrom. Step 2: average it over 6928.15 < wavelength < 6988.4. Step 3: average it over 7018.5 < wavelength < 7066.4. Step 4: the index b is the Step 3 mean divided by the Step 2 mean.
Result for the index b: 1.02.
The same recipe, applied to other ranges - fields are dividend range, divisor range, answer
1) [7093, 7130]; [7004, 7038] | 1.02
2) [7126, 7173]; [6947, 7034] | 1.01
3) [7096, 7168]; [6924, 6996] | 1.02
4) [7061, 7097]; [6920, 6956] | 1.03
